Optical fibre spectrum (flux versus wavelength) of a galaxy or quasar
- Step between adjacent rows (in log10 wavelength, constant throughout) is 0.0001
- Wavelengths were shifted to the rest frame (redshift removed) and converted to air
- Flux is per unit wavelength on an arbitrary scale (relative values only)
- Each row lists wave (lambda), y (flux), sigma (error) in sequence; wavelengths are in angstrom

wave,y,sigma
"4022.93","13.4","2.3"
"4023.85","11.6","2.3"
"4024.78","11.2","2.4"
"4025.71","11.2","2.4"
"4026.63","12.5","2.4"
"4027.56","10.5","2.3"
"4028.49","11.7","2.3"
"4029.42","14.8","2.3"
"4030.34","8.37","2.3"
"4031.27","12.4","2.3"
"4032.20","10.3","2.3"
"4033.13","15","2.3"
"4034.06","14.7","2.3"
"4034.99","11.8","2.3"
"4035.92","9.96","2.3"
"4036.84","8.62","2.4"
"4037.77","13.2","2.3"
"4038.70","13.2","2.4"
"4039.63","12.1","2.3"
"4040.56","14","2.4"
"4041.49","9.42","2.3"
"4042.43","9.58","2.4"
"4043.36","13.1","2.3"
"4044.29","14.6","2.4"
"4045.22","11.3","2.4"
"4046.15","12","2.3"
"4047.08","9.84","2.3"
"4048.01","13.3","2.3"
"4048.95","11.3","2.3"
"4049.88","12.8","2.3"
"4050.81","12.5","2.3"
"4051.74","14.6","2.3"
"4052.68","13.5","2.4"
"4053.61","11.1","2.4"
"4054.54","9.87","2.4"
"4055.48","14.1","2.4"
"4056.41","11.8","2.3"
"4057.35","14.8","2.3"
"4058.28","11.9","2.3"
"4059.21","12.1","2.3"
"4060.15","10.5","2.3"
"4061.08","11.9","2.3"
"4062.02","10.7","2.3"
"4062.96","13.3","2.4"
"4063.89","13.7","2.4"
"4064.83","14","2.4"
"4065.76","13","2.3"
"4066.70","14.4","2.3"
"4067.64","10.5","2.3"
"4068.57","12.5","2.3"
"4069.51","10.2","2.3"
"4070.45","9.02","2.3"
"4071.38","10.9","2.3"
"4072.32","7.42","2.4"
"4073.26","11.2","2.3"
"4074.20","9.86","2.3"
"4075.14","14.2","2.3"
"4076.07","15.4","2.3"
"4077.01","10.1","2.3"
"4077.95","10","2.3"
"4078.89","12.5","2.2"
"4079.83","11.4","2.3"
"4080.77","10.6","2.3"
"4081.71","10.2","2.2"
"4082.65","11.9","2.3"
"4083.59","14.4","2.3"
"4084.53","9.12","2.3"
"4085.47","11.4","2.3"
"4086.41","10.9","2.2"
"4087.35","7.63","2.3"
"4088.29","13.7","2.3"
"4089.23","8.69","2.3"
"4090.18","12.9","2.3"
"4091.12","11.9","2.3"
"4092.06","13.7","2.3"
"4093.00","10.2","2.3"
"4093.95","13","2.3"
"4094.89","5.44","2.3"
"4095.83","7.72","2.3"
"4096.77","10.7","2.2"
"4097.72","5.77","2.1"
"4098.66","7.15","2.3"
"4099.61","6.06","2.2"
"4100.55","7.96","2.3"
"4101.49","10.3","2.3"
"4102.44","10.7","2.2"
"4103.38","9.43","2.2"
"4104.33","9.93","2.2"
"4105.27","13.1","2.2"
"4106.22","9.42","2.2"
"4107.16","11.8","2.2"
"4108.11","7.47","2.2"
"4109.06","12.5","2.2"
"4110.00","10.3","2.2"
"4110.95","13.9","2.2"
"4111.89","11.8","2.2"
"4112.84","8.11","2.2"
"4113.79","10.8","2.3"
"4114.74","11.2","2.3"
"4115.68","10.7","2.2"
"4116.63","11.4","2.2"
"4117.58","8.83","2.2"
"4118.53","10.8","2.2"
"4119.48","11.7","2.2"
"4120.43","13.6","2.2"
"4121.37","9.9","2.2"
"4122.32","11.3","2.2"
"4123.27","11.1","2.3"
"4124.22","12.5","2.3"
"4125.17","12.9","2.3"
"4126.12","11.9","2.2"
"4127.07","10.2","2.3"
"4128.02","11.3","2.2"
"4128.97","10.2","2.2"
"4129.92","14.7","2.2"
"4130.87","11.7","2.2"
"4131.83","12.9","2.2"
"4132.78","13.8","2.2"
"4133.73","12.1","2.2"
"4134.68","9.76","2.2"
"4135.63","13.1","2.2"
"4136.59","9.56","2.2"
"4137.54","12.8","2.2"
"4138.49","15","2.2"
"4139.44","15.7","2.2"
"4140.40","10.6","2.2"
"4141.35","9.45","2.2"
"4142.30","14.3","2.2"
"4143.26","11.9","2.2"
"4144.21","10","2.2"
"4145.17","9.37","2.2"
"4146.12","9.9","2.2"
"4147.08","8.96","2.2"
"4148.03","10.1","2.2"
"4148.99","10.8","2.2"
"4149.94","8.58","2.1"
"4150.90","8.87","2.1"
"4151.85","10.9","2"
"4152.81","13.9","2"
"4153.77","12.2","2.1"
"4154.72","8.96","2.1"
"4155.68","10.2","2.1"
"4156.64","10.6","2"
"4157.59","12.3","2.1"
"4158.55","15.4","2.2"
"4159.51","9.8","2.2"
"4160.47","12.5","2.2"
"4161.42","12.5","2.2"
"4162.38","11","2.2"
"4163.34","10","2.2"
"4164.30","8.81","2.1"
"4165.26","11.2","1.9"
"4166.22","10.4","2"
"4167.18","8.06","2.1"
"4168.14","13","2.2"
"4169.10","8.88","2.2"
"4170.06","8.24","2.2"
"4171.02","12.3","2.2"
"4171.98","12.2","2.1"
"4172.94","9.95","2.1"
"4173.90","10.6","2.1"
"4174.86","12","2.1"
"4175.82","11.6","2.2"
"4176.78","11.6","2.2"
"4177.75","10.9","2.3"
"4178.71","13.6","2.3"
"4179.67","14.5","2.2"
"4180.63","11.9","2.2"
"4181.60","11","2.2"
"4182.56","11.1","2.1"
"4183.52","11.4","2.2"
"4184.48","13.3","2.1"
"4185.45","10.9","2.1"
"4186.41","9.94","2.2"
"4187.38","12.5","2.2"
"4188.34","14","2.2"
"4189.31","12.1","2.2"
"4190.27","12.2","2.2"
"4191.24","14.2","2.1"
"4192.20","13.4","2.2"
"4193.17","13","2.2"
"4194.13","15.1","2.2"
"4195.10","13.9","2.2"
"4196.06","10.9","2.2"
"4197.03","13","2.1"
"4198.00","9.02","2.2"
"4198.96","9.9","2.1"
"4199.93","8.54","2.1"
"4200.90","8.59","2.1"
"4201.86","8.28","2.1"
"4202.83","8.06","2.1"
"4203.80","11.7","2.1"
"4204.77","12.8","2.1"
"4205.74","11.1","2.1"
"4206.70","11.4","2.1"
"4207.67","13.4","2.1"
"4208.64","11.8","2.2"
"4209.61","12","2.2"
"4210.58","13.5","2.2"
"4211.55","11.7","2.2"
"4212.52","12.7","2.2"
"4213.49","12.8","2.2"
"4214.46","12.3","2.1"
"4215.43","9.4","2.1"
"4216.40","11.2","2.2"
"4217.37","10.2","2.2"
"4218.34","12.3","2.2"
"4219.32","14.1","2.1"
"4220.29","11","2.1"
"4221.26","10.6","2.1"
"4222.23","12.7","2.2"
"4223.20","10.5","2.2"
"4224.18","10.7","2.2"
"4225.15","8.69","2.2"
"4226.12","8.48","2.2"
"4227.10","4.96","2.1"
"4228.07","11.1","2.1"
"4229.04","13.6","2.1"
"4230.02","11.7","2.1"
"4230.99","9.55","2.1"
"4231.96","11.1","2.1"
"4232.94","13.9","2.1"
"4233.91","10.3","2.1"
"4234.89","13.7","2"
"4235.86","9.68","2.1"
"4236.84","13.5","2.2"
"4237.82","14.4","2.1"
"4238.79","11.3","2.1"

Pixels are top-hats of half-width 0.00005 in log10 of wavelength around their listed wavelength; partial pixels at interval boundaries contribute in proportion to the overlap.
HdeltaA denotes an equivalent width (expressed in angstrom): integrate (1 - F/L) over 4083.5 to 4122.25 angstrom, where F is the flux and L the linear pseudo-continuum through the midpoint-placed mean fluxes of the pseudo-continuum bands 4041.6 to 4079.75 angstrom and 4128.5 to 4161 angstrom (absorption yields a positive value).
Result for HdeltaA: 4.5 angstrom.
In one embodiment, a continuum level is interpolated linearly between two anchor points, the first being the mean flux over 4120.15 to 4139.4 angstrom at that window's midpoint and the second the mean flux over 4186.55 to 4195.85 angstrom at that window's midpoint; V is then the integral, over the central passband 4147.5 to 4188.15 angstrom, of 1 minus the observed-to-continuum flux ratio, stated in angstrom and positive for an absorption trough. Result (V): 5.1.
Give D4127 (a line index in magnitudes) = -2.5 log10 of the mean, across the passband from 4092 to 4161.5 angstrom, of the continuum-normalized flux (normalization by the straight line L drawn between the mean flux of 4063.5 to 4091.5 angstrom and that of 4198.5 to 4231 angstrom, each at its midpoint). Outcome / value 0.03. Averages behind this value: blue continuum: 11.4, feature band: 10.9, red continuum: 10.9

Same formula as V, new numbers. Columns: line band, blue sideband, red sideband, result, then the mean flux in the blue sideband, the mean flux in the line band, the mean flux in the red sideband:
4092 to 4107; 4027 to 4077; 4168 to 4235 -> 3.1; 12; 9.35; 11.4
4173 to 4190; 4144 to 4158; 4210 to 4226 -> -1.6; 10.4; 11.9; 11.5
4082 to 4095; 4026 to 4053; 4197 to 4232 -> 0.6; 12.1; 11.2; 10.9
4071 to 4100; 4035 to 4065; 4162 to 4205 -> 3.4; 12.1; 10.5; 11.3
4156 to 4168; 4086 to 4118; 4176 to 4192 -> 0.6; 10.2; 11.1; 12.2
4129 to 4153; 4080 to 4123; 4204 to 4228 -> -1.7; 10.5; 11.5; 11.3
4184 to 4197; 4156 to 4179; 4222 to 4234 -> -2.2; 11.1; 12.7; 10.5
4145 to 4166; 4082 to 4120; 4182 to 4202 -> 0.8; 10.4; 10.8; 11.7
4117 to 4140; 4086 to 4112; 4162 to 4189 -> -3.1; 10.1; 12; 11.3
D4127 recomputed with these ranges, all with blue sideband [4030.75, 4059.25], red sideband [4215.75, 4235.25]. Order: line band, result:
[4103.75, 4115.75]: 0.09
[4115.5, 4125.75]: 0.03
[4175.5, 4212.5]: -0.06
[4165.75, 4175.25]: 0.08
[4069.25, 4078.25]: 0.11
